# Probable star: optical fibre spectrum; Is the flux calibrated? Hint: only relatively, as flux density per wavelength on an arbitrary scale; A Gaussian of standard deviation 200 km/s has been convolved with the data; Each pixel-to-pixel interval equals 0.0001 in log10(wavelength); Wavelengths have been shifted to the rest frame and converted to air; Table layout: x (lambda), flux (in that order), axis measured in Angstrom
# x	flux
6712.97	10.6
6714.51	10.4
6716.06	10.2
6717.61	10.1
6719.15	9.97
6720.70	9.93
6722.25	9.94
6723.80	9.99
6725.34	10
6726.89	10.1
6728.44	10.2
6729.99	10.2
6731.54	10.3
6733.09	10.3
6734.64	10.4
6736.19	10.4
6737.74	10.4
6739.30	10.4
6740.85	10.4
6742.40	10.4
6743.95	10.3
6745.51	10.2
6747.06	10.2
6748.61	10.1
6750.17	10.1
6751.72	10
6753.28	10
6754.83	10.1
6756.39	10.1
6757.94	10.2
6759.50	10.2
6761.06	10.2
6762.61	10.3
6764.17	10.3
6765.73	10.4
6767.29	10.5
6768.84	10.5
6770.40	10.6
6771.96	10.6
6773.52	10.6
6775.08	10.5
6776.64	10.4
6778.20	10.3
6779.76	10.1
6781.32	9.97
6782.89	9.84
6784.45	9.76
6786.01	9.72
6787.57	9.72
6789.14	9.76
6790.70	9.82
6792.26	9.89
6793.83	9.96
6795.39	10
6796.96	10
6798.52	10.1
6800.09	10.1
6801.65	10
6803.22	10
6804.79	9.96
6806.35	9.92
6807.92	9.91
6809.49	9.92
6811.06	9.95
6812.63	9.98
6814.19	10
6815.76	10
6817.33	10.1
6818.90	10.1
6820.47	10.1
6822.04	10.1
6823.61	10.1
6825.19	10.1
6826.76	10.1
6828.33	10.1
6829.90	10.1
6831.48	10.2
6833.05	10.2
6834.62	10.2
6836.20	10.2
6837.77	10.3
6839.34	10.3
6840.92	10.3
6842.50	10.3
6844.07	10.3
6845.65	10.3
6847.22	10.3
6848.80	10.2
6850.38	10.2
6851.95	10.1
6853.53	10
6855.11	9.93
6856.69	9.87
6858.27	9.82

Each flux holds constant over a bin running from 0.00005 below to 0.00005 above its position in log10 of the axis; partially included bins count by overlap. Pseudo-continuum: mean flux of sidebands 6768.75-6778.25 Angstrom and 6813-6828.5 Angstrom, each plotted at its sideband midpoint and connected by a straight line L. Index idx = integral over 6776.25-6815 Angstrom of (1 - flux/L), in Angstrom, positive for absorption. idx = 1.3 Angstrom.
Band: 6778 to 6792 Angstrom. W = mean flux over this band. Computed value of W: 9.87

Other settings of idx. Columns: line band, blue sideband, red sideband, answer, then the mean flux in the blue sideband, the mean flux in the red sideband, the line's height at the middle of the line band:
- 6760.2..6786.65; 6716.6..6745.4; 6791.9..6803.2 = -0.5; 10.2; 10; 10.1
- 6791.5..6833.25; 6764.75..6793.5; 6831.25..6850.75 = 0.7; 10.2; 10.3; 10.2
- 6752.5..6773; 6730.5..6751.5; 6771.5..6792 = -0.3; 10.3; 10.1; 10.2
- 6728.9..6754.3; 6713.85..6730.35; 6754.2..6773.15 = -0.1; 10.1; 10.3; 10.2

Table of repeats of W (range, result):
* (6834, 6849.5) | 10.3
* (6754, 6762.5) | 10.2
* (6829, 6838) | 10.2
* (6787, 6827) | 9.99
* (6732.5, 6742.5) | 10.4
